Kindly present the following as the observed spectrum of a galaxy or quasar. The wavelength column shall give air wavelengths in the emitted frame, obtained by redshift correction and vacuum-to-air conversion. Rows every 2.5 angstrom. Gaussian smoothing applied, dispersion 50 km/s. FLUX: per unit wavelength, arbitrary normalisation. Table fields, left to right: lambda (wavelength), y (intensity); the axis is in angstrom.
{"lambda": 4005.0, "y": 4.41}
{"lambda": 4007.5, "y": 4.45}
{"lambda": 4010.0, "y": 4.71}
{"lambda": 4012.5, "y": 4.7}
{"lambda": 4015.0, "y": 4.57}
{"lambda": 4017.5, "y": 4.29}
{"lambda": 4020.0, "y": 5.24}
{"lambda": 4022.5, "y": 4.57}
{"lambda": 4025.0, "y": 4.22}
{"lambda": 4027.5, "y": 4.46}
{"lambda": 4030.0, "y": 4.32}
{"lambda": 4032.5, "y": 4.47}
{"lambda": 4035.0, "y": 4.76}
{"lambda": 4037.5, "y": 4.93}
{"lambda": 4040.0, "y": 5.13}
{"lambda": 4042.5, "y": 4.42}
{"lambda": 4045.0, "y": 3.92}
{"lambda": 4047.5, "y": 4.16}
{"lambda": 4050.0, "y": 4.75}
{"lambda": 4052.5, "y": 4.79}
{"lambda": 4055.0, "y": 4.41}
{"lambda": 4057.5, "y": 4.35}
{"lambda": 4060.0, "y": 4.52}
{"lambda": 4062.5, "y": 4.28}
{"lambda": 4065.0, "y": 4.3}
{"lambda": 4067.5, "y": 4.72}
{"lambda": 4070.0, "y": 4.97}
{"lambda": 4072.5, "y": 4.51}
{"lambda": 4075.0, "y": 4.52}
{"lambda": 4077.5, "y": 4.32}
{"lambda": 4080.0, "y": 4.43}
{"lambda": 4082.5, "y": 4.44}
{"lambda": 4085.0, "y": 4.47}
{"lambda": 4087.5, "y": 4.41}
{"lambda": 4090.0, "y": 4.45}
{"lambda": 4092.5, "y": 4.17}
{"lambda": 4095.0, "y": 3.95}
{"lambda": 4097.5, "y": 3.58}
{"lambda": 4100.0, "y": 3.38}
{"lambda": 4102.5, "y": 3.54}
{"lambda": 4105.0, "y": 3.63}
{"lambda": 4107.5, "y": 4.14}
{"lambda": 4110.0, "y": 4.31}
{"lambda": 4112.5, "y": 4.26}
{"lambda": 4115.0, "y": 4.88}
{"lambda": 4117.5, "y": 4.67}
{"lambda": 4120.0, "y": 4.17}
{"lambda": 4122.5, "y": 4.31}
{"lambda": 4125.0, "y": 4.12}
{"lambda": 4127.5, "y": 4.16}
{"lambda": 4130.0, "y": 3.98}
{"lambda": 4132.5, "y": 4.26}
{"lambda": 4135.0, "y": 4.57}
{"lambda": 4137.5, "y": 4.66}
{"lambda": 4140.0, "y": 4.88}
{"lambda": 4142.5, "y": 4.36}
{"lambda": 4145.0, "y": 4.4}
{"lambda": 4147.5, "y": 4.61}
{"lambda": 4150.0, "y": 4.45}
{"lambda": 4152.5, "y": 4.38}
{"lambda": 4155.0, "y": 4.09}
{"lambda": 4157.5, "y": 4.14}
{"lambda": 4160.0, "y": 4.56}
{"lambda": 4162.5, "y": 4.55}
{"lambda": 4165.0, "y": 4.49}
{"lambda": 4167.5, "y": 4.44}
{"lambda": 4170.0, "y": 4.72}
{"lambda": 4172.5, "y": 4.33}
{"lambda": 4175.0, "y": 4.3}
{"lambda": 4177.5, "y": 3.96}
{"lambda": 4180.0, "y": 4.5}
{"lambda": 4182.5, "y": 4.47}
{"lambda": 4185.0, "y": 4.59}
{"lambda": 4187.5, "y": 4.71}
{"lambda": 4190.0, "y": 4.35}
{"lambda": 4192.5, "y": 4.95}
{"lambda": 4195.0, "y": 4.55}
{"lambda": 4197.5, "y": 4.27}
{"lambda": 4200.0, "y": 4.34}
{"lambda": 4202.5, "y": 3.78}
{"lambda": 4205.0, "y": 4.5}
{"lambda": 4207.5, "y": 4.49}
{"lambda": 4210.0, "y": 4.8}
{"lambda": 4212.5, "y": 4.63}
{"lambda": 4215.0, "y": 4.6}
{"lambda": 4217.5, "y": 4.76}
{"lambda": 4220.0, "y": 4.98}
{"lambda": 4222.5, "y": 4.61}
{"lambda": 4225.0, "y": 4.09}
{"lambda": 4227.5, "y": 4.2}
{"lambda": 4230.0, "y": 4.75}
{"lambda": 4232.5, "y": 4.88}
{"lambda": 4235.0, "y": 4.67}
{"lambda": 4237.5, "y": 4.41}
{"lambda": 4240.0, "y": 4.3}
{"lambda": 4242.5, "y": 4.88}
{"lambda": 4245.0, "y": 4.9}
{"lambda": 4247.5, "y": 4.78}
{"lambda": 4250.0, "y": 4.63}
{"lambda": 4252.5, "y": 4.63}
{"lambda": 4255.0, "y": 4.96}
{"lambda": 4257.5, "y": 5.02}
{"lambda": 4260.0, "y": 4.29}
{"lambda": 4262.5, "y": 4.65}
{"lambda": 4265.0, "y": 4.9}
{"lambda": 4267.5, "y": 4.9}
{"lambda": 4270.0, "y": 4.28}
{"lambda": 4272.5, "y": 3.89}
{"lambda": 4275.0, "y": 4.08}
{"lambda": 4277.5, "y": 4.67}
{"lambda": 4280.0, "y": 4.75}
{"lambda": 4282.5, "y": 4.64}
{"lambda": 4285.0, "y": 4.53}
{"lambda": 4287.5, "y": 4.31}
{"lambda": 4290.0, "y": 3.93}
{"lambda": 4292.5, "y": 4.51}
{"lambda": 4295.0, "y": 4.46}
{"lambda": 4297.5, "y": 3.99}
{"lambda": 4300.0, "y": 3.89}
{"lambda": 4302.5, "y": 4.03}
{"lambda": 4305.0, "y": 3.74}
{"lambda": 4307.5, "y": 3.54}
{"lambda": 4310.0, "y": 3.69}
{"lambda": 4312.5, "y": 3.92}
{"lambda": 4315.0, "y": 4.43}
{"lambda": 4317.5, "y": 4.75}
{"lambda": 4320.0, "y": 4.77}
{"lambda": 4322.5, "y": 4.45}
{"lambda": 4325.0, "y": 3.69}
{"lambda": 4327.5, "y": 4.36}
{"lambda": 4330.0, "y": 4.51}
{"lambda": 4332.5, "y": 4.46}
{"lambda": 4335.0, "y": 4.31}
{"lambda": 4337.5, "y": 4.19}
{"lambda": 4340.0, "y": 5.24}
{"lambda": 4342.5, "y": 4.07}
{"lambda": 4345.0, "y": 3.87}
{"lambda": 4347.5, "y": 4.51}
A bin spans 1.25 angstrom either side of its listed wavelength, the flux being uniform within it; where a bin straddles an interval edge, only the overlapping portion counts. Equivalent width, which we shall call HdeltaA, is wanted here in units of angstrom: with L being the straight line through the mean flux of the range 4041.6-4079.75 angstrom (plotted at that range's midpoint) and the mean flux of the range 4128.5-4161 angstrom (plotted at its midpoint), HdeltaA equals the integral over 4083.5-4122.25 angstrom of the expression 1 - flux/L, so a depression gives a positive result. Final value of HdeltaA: 2.6 angstrom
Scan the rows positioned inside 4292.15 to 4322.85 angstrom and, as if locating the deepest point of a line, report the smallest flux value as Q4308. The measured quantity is 3.54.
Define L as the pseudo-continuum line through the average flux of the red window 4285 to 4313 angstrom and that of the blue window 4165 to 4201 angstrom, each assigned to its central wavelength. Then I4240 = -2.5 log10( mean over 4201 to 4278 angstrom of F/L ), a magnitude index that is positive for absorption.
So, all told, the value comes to -0.08 mag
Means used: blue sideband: 4.46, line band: 4.58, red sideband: 4.03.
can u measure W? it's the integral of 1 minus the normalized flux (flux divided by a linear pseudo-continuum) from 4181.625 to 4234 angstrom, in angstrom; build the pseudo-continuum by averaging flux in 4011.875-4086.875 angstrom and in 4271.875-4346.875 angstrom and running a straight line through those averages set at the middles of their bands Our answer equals -2.1 angstrom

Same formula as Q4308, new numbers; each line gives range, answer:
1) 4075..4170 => 3.38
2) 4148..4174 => 4.09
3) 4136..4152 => 4.36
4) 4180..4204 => 3.78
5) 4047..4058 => 4.16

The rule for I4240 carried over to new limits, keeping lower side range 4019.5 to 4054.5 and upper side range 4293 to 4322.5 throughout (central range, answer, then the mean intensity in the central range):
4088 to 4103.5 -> 0.15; 3.88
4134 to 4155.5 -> -0.03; 4.5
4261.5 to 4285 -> -0.08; 4.53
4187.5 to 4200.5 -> -0.05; 4.52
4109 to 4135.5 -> 0.02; 4.33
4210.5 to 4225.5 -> -0.09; 4.65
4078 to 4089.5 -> 0.01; 4.43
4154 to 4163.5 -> 0.01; 4.34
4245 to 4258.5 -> -0.14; 4.81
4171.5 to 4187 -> -0.01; 4.38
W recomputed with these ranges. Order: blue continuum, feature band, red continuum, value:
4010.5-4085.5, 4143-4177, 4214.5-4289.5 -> 1.2 angstrom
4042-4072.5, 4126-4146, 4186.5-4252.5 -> 0.5 angstrom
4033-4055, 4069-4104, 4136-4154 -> 2.7 angstrom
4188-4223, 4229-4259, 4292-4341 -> -2.0 angstrom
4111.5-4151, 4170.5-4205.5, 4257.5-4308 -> -0.1 angstrom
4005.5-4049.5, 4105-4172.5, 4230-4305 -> 2.0 angstrom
